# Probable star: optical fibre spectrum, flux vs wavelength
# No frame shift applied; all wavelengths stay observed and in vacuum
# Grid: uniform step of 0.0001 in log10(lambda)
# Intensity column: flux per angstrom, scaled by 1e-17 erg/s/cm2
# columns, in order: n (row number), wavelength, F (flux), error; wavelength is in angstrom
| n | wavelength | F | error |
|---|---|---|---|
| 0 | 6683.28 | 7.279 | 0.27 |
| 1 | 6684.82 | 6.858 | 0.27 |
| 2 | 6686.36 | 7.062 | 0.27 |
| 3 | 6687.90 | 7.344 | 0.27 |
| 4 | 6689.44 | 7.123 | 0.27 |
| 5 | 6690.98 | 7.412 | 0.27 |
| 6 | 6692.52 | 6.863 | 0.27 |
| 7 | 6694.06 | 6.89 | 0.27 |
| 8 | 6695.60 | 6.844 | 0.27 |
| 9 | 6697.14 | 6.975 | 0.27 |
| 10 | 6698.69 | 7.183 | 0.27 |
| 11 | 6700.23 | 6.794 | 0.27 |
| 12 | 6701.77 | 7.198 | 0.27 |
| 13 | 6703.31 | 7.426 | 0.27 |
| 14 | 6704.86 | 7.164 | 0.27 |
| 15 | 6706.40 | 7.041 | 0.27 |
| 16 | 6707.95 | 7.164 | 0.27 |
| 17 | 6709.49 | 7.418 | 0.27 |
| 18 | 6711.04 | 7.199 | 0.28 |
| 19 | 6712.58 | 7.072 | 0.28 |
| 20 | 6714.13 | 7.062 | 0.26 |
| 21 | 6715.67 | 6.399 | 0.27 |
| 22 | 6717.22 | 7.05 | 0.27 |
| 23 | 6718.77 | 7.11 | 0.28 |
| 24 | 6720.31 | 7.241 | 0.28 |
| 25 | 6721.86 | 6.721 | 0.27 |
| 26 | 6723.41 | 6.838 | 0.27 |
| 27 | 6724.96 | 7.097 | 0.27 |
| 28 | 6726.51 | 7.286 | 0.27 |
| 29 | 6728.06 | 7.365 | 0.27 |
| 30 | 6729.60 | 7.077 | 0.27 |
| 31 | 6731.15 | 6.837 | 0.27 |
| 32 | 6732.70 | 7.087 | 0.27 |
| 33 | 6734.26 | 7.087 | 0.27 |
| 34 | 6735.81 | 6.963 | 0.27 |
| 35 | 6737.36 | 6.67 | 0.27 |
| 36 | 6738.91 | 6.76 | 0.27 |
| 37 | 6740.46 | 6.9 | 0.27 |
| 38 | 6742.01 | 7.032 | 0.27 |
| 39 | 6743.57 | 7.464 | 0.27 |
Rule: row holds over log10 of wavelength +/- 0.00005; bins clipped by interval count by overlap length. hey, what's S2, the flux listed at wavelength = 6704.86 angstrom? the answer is 7.164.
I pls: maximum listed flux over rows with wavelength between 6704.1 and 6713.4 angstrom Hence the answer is 7.418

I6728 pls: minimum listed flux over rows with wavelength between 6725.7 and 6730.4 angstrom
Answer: 7.077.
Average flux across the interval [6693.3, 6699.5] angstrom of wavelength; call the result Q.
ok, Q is 6.97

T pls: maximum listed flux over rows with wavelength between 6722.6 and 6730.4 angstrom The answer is 7.365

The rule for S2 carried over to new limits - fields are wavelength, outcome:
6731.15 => 6.837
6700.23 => 6.794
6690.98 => 7.412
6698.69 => 7.183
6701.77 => 7.198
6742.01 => 7.032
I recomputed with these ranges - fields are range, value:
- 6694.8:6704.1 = 7.426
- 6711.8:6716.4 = 7.072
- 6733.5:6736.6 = 7.087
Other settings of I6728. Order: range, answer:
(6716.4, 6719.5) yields 7.05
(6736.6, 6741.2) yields 6.67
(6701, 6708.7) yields 7.041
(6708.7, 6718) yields 6.399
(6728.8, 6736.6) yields 6.837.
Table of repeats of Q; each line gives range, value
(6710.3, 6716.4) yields 6.94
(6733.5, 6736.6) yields 7.03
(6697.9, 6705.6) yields 7.15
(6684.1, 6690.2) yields 7.1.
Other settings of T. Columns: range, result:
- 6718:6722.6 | 7.241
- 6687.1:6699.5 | 7.412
